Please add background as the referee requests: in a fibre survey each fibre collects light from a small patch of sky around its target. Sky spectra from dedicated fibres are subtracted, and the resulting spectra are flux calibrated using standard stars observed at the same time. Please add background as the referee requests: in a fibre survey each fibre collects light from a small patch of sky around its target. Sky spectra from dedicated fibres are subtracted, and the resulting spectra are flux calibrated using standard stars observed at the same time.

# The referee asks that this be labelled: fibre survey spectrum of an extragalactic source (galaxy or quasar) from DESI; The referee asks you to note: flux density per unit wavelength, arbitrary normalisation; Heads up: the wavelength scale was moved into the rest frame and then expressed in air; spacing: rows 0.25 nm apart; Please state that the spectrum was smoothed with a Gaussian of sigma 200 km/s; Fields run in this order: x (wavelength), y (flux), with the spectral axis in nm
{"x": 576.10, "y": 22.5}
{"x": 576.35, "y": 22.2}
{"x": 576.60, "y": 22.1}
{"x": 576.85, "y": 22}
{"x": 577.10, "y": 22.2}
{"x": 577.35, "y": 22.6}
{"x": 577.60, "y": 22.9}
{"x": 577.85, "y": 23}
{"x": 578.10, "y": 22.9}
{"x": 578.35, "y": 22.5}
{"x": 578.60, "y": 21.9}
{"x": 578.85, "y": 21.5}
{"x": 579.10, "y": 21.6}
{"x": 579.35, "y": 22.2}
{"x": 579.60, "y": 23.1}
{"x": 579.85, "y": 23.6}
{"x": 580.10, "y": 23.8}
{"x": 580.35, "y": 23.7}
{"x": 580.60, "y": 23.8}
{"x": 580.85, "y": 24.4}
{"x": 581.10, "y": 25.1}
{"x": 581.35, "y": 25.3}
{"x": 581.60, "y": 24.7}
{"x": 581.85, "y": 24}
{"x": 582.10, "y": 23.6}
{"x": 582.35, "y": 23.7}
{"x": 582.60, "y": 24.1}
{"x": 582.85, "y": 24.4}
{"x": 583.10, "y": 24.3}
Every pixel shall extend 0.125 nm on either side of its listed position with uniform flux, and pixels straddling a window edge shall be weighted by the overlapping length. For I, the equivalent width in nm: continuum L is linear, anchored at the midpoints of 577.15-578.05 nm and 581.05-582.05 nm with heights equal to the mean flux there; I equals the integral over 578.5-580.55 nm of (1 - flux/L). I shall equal 0.09 nm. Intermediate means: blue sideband 22.8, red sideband 24.7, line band 22.7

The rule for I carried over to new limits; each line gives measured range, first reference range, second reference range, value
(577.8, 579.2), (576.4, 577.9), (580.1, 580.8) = 0.05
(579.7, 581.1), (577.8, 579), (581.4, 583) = -0.04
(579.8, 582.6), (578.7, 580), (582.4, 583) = -0.09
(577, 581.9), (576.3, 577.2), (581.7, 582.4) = -0.05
